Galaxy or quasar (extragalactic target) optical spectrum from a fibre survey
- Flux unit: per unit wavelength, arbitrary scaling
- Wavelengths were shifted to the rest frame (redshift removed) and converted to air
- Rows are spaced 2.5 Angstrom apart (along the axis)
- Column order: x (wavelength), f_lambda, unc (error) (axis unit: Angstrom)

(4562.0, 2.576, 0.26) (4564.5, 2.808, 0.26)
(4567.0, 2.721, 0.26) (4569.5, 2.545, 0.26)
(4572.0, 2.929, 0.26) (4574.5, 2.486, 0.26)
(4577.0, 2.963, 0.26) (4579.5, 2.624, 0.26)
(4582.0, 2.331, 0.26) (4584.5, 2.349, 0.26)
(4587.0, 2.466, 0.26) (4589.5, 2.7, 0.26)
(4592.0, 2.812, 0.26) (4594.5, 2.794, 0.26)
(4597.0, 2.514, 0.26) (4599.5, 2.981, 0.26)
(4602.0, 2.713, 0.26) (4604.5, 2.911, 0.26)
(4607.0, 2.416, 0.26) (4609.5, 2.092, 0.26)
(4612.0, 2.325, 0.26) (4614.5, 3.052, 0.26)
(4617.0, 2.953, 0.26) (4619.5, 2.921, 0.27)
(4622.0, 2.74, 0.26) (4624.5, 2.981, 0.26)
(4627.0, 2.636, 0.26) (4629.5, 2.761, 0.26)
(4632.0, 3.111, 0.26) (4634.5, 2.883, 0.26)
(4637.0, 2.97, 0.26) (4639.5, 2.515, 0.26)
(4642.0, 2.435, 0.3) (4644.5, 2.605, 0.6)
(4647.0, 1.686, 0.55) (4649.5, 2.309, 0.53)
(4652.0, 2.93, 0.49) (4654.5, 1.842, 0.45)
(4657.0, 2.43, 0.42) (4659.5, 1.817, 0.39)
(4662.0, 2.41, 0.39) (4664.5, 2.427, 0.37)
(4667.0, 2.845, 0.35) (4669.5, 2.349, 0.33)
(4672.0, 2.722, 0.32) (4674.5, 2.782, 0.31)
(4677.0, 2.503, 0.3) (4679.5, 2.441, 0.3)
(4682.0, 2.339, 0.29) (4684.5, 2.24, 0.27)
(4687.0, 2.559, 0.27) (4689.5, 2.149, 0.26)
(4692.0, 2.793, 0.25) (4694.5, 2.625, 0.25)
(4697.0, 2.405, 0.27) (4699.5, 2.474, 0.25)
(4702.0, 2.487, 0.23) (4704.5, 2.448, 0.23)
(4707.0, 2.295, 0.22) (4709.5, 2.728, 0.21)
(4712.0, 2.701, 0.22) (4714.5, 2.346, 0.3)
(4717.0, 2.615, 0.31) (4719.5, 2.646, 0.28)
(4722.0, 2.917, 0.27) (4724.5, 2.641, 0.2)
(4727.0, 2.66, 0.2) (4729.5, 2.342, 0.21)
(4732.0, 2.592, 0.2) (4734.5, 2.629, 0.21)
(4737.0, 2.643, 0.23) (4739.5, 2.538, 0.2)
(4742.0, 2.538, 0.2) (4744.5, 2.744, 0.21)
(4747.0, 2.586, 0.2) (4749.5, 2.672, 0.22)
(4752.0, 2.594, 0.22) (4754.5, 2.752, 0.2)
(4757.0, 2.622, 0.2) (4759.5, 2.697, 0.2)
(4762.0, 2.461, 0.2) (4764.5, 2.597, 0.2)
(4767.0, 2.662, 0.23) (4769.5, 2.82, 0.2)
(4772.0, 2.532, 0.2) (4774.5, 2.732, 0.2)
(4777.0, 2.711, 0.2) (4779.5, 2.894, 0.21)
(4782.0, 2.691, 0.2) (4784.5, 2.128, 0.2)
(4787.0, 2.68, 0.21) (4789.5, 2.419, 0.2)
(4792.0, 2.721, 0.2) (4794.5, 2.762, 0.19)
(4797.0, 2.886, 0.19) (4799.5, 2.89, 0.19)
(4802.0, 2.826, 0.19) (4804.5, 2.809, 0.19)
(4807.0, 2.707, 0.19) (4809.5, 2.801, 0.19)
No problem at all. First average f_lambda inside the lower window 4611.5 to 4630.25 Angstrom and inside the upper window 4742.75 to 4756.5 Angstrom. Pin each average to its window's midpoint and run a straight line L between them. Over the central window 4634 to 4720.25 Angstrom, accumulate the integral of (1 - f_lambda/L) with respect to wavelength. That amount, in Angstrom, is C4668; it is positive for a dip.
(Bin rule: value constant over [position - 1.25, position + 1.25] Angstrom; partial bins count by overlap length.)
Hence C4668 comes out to 8.6 Angstrom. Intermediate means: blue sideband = 2.82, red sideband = 2.66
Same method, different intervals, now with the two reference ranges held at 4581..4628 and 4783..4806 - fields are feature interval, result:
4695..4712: 1.1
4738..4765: 0.6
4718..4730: 0.1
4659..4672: 1.2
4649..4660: 1.6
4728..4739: 0.5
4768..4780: -0.2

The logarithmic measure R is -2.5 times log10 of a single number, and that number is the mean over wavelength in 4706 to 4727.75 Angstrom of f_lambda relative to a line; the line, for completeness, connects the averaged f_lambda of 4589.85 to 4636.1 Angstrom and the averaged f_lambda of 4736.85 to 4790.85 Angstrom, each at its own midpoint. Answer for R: 0.02 mag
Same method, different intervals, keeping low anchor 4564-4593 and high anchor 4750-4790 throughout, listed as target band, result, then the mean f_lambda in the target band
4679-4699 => 0.08 mag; 2.45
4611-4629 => -0.07 mag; 2.81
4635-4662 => 0.11 mag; 2.37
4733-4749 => 0.01 mag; 2.62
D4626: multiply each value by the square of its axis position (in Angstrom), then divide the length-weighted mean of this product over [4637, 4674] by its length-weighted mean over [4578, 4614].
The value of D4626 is 1.0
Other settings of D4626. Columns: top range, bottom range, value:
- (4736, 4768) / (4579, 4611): 1.08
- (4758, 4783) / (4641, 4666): 1.23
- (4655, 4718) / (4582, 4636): 0.94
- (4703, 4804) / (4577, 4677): 1.07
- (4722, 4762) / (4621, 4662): 1.08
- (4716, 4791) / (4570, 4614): 1.07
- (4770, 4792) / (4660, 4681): 1.08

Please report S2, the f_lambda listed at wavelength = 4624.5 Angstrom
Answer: 2.981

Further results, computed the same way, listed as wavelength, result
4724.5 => 2.641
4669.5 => 2.349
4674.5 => 2.782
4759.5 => 2.697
